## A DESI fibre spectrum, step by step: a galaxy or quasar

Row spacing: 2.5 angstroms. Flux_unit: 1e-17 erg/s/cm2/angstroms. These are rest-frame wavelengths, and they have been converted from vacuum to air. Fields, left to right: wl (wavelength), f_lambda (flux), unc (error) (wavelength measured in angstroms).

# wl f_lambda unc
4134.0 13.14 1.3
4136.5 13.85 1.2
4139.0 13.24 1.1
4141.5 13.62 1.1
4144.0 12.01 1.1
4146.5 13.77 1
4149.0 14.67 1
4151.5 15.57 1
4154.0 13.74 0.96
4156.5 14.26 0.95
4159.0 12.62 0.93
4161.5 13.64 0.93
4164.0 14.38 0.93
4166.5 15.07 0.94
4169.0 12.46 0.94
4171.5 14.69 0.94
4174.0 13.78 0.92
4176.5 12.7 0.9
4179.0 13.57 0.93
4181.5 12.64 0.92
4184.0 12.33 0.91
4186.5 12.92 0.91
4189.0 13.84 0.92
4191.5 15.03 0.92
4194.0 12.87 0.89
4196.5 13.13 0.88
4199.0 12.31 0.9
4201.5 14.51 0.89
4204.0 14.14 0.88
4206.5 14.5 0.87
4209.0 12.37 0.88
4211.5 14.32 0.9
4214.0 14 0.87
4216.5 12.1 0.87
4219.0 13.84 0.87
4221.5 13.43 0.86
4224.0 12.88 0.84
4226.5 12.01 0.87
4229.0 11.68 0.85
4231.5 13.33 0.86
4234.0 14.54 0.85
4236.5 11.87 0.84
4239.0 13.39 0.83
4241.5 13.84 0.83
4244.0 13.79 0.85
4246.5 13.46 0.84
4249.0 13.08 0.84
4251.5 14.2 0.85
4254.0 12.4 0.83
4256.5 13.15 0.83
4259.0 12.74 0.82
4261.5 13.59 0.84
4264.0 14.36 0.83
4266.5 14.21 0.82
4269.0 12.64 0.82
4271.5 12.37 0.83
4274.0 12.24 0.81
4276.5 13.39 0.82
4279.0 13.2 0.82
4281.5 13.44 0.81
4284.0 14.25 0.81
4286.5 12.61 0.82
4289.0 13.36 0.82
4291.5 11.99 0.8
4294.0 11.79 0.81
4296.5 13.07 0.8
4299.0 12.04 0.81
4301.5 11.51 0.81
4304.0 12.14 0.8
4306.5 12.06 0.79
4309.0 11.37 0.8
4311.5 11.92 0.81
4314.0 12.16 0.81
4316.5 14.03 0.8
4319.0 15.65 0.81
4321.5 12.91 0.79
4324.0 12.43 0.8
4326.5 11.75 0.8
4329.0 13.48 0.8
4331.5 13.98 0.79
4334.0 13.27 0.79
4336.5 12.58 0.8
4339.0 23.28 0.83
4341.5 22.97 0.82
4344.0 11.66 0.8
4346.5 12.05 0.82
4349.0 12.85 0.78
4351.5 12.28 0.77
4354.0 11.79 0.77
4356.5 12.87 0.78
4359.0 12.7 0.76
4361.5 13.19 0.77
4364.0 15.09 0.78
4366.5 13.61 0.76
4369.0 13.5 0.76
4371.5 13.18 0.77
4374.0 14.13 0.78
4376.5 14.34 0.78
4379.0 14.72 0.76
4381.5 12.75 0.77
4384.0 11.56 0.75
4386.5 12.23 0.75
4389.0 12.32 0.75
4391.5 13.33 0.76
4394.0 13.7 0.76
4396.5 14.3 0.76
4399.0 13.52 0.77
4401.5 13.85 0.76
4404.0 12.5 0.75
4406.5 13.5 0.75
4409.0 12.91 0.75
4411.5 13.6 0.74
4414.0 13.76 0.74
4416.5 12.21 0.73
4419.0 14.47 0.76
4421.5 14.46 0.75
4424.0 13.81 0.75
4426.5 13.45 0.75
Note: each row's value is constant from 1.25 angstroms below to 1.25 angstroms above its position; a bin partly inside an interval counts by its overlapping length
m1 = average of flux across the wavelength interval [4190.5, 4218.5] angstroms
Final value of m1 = 13.6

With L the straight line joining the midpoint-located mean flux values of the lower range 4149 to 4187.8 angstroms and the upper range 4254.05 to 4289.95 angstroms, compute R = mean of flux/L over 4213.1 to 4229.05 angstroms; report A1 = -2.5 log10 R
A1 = 0.04 mag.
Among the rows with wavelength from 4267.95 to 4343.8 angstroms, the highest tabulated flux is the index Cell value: 23.28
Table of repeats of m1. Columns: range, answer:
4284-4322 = 12.6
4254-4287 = 13.2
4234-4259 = 13.3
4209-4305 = 13.1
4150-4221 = 13.6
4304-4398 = 13.5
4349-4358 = 12.4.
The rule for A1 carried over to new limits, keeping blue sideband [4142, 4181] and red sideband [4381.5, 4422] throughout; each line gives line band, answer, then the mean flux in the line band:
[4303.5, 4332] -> 0.050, 12.8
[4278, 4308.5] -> 0.074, 12.6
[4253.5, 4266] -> 0.015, 13.4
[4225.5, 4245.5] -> 0.043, 13.1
